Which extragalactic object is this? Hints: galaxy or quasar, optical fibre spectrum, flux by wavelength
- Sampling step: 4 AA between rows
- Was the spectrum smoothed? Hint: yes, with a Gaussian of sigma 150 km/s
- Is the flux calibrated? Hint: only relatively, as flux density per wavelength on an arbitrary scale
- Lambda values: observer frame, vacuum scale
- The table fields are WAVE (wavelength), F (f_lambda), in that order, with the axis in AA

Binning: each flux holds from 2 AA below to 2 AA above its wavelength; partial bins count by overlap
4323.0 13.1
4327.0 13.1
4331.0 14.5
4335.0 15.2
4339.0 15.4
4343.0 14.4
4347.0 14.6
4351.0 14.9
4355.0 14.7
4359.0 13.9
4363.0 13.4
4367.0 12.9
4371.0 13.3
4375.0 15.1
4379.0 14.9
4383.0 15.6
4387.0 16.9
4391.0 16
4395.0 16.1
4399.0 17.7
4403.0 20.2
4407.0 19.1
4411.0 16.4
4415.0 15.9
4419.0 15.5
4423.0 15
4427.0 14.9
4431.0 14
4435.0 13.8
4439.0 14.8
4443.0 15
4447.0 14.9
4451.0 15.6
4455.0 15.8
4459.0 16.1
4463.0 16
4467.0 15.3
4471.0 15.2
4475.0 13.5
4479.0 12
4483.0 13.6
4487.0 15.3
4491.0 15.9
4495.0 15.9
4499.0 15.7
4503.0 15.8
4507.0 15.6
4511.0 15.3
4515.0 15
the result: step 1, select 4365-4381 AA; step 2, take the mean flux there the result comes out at 14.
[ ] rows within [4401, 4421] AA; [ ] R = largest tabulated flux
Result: 20.2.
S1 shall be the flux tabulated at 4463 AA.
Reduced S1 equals 16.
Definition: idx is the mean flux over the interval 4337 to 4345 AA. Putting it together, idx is 14.9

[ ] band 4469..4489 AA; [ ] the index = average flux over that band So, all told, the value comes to 13.9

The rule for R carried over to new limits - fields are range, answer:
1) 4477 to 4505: 15.9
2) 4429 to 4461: 16.1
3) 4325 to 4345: 15.4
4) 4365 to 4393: 16.9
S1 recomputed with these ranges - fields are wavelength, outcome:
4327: 13.1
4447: 14.9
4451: 15.6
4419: 15.5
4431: 14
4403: 20.2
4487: 15.3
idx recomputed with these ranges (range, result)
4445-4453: 15.2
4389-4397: 16.1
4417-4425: 15.2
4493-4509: 15.8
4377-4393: 15.8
